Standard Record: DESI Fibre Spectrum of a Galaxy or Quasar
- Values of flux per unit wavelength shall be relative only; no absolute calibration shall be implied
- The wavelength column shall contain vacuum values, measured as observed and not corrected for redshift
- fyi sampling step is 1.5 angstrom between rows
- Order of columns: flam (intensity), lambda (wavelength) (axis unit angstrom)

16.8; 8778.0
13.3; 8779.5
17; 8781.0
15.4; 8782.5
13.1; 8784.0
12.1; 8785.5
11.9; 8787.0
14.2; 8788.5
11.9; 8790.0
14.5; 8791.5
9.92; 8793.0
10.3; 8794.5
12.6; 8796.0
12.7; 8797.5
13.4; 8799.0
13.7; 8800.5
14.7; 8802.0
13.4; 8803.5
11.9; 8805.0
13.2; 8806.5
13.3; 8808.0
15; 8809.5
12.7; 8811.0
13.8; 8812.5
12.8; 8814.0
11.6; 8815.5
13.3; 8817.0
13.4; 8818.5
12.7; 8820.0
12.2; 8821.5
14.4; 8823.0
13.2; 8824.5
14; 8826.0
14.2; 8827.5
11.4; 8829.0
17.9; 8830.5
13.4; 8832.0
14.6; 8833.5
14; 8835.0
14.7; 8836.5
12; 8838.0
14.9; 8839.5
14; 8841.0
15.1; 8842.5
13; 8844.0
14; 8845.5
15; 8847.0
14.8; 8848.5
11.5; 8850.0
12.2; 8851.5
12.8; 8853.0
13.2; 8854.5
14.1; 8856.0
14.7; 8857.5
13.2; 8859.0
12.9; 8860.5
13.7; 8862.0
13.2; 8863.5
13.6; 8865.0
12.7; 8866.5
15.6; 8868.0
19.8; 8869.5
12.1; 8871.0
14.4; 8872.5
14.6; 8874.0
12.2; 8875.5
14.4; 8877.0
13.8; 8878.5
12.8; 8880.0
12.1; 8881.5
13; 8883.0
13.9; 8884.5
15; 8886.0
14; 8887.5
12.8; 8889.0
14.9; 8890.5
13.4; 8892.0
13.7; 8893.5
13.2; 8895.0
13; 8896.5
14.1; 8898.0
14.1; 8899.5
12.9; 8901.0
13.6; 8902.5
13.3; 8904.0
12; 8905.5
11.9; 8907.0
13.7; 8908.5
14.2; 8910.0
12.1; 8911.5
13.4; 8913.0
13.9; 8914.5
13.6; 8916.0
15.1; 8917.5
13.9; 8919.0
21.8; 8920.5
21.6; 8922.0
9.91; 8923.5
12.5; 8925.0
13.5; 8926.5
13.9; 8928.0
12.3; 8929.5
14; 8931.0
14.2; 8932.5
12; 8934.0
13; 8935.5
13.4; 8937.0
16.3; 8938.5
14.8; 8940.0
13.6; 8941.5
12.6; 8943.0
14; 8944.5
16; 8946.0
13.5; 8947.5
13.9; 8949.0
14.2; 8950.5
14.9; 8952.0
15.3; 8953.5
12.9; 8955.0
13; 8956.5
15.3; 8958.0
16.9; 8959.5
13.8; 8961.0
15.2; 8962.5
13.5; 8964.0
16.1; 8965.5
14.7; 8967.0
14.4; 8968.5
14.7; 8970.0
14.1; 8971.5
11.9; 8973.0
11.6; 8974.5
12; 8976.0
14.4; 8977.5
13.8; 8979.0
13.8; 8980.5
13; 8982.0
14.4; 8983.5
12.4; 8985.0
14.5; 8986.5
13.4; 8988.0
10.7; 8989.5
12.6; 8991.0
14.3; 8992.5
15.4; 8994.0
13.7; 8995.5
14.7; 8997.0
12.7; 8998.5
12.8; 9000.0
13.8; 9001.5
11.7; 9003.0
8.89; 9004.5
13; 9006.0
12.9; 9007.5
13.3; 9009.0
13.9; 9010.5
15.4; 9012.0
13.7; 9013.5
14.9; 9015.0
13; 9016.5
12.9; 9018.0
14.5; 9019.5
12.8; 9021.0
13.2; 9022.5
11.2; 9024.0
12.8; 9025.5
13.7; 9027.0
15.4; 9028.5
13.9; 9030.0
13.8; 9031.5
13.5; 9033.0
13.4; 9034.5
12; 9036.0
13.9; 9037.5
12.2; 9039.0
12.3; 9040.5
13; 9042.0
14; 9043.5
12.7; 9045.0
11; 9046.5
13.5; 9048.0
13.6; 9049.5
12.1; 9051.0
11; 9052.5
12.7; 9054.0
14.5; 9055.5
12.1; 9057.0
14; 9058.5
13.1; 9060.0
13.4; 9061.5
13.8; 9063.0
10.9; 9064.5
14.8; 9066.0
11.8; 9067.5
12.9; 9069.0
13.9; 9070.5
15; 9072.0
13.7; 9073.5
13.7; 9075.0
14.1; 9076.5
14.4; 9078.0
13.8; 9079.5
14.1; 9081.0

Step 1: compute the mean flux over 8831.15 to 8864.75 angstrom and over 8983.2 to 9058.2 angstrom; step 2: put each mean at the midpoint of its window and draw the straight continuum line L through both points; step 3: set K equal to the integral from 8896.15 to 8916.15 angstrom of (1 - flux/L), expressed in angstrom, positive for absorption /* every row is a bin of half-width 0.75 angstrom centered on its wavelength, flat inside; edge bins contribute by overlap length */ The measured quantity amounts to 0.36 angstrom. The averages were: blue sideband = 13.7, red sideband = 13.2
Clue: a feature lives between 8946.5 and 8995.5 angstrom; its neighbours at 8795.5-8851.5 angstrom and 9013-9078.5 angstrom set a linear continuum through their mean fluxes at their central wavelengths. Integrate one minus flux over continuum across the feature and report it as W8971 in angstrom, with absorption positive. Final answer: -2.02 angstrom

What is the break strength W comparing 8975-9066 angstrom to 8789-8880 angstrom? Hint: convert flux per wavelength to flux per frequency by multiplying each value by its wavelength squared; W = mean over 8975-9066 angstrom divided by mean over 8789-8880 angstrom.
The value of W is 1.0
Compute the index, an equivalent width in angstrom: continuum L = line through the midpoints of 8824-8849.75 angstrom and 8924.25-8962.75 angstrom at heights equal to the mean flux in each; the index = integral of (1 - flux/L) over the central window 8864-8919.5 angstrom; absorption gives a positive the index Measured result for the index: 1.4 angstrom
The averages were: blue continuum 14.1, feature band 13.7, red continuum 14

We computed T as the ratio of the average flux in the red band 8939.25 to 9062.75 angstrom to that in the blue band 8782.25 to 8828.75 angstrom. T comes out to 1.03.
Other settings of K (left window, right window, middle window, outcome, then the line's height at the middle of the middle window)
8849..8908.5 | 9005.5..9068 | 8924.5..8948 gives -0.6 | 13.4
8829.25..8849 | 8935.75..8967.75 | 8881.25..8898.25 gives 0.9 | 14.4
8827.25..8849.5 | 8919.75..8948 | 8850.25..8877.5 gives 0.8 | 14.2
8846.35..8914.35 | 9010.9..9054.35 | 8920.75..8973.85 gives -3.3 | 13.4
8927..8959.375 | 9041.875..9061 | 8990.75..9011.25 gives 0.4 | 13.4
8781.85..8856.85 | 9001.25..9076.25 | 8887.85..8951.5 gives -3.1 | 13.3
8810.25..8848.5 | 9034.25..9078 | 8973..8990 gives 0.3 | 13.3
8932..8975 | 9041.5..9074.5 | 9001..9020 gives 0.5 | 13.6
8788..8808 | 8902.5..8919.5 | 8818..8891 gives -3.9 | 13.1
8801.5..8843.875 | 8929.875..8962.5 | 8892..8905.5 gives 0.5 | 14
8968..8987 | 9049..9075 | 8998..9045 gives 0.4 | 13.3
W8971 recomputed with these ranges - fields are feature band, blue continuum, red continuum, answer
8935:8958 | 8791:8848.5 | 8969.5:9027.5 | -1.46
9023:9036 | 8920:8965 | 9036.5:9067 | -0.16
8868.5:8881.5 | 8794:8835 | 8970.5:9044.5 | -0.82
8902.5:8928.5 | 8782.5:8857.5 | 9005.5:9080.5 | -1.54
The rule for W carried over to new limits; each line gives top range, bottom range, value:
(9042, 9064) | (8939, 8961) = 0.92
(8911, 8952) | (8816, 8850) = 1.05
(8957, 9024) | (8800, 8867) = 1.04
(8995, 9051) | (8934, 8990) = 0.96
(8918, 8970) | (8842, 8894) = 1.07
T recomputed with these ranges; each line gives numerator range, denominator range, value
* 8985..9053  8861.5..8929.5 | 0.94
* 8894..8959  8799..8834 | 1.03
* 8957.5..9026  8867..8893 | 0.96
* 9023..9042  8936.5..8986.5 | 0.94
